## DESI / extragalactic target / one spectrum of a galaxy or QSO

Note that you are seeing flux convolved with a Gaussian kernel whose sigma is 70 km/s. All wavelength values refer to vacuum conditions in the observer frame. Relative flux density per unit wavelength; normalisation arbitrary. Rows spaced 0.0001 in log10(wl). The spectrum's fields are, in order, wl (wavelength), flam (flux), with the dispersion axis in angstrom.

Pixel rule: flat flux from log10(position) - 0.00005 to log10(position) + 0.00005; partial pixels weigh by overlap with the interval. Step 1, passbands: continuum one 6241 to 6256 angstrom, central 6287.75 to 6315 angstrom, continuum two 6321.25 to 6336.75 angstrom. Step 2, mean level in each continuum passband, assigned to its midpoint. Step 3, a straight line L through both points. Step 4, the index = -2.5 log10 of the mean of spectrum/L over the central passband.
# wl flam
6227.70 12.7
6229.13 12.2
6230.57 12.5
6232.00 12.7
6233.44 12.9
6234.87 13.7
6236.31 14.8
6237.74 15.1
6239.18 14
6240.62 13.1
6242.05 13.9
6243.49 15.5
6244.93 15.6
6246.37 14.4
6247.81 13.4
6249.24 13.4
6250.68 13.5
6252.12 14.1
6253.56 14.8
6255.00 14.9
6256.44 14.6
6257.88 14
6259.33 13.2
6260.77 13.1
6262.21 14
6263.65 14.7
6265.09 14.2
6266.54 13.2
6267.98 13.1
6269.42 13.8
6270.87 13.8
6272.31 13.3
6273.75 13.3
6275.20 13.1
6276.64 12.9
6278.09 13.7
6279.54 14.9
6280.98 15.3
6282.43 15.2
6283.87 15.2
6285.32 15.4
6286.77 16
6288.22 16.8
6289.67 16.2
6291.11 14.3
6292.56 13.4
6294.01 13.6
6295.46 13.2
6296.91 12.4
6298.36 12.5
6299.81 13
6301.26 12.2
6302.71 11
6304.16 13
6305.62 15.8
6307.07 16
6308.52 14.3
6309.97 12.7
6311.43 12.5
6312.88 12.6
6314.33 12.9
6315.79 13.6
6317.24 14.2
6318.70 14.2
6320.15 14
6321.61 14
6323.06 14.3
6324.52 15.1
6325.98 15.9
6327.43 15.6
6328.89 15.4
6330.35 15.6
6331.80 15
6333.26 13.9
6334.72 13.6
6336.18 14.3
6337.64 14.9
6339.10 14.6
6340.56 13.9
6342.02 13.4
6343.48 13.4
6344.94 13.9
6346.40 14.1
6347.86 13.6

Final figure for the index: 0.08 mag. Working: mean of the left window 14.3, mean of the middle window 13.6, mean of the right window 14.8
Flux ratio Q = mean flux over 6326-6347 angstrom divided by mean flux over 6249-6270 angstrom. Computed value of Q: 1.04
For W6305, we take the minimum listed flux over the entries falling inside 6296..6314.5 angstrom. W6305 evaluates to 11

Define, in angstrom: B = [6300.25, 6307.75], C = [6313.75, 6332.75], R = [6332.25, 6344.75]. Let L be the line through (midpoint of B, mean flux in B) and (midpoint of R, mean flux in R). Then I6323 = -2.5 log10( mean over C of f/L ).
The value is -0.06 mag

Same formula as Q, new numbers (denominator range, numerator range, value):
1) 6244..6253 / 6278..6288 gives 1.08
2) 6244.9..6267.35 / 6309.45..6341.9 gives 1.01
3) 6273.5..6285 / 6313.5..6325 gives 0.98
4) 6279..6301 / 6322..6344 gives 1.01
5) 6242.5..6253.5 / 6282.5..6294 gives 1.06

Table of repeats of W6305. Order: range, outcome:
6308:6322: 12.5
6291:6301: 12.4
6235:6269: 13.1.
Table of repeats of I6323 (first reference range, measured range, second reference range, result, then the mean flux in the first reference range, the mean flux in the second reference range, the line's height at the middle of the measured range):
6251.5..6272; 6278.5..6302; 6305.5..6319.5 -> -0.04 mag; 13.9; 13.8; 13.9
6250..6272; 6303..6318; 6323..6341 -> 0.07 mag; 13.9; 14.8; 14.5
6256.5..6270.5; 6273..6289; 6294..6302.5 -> -0.12 mag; 13.7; 12.6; 13.2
